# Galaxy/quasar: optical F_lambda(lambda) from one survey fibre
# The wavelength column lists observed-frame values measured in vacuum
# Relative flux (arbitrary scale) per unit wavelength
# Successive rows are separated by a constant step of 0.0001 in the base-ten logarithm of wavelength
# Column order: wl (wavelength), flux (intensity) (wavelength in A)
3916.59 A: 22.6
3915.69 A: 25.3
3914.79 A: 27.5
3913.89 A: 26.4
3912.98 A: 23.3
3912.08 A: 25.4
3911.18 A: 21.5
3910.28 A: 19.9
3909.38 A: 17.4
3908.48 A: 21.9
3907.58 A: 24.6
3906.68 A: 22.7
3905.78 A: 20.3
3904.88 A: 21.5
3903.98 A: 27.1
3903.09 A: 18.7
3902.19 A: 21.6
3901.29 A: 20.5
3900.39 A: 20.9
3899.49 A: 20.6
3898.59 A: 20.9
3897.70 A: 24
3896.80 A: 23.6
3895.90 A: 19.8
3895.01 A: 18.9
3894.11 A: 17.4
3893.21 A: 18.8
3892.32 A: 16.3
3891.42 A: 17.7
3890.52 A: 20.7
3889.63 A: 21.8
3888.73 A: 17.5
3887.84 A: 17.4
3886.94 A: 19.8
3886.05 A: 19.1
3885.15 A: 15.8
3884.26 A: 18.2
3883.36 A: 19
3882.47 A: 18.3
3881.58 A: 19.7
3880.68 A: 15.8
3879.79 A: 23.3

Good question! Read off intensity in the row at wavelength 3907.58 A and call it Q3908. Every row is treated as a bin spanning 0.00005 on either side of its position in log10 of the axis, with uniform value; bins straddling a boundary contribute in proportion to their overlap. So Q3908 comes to 24.6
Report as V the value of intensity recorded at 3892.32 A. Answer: 16.3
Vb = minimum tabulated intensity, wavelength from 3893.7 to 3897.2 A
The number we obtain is 17.4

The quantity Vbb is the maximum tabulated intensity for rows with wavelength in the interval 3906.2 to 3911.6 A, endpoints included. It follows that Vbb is 24.6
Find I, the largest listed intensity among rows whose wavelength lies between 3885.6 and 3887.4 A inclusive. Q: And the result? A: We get 19.8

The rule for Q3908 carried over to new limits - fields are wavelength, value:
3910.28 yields 19.9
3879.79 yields 23.3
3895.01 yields 18.9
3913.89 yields 26.4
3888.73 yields 17.5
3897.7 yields 24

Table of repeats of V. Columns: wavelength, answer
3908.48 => 21.9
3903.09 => 18.7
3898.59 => 20.9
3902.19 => 21.6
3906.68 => 22.7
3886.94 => 19.8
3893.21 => 18.8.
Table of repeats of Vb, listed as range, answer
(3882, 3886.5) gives 15.8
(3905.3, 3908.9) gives 20.3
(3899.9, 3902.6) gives 20.5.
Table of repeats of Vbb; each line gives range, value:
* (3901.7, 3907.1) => 27.1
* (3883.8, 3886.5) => 19.1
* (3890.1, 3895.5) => 20.7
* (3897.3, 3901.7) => 24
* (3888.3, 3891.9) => 21.8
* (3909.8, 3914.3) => 26.4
